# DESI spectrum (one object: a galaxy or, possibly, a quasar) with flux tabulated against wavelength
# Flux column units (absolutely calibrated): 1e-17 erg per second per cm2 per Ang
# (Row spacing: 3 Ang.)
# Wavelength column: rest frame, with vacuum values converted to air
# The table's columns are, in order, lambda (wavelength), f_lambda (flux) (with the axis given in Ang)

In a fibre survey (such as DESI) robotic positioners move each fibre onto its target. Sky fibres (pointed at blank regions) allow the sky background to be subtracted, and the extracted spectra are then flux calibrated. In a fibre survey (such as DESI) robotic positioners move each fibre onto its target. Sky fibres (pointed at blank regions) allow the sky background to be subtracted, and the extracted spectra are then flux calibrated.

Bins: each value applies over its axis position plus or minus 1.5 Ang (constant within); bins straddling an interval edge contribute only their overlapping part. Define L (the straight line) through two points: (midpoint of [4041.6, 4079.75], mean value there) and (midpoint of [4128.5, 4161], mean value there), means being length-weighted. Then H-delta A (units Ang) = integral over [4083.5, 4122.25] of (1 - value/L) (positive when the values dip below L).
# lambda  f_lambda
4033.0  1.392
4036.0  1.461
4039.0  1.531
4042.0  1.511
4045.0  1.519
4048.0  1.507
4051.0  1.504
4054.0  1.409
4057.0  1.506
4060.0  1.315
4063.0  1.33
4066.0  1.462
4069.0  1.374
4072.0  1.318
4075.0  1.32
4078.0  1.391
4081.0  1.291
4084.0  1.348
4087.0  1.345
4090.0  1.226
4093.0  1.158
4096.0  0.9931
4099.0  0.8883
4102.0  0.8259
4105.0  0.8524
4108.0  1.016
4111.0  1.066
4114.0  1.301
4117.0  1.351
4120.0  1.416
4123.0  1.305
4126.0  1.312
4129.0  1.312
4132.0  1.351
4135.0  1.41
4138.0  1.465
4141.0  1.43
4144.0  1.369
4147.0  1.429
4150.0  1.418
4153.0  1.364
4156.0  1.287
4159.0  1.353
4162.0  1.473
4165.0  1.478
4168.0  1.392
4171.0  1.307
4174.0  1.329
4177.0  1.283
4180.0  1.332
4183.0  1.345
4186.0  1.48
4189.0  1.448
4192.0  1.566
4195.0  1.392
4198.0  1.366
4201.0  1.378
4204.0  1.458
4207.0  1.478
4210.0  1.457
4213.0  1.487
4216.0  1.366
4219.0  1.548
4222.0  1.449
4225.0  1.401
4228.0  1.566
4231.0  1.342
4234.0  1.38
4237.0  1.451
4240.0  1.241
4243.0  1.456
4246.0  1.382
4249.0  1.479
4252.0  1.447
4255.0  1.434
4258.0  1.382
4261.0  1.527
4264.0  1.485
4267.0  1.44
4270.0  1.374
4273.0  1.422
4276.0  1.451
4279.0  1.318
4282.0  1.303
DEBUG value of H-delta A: 7.34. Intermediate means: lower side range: 1.42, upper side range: 1.38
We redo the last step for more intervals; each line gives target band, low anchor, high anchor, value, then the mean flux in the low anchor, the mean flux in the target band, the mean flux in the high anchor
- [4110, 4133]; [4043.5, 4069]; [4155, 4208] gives 1.8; 1.44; 1.31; 1.4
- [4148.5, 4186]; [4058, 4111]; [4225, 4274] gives -1.6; 1.2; 1.37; 1.42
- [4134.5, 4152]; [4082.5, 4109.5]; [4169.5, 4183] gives -2.9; 1.07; 1.42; 1.32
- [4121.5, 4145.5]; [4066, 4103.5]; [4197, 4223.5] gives -1.2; 1.22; 1.37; 1.44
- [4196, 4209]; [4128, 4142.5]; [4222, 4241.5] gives -0.2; 1.4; 1.42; 1.4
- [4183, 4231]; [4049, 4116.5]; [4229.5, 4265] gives -2.6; 1.24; 1.45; 1.42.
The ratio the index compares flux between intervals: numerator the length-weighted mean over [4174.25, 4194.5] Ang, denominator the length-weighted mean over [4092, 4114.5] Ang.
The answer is 1.4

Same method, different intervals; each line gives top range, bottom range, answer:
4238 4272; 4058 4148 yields 1.12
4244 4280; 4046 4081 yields 1.02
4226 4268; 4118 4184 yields 1.04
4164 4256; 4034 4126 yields 1.09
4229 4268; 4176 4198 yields 1.01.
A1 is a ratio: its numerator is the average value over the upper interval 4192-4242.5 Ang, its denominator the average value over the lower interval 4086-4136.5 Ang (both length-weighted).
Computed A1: 1.21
